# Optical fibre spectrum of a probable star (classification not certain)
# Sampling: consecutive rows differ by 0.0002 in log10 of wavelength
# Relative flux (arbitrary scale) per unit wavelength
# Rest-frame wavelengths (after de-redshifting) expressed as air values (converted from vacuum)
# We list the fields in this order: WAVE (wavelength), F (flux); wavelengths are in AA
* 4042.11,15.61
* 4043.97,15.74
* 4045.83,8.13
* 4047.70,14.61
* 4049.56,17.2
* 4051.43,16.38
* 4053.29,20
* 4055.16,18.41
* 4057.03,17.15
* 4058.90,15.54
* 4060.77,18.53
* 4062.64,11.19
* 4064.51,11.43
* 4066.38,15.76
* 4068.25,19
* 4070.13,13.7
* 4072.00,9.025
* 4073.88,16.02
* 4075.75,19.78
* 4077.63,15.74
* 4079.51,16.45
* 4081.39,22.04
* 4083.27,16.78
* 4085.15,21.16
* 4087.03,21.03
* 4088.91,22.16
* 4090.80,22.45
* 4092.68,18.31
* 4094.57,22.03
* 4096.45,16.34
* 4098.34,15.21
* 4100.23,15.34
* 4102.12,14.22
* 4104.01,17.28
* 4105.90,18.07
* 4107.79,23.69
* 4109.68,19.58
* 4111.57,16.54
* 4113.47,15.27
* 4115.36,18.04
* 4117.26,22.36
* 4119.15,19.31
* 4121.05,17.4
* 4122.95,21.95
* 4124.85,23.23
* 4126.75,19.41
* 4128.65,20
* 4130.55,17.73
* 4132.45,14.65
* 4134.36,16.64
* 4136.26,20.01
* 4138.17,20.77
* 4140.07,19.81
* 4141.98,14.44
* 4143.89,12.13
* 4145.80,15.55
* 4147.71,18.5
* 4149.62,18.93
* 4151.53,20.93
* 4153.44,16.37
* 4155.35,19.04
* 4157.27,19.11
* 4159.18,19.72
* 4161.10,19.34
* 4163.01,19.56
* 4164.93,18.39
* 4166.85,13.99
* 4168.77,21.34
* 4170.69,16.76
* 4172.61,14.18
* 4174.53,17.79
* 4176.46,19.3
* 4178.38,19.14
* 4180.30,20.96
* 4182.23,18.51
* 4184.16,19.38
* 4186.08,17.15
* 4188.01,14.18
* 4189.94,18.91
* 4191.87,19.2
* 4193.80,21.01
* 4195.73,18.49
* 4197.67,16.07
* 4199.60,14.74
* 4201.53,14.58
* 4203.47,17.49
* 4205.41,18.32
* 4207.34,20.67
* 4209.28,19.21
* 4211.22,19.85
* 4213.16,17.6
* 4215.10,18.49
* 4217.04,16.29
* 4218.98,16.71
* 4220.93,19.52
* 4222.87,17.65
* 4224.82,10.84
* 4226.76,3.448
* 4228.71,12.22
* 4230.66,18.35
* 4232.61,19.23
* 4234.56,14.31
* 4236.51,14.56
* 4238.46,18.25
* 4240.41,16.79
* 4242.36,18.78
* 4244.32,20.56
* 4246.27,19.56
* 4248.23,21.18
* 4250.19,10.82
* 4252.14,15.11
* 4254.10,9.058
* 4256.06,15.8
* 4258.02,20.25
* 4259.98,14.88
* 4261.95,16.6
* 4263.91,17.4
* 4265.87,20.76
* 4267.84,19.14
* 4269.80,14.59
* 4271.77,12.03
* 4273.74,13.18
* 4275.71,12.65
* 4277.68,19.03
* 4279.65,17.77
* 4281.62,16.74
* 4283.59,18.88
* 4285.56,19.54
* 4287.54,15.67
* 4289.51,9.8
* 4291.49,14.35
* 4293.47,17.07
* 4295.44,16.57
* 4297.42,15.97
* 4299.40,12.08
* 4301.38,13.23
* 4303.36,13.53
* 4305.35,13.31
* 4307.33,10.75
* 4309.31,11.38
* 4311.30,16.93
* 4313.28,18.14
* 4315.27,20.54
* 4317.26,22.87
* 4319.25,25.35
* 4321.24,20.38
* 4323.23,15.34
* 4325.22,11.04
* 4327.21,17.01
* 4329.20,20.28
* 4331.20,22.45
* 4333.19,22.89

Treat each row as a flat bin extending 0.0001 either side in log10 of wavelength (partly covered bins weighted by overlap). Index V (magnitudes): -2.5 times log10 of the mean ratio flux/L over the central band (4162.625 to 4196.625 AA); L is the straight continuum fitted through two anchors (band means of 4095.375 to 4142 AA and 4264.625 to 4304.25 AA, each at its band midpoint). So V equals -0.05 mag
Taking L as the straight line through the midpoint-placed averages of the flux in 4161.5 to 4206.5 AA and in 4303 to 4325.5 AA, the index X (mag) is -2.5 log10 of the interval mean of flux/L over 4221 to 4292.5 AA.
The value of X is 0.09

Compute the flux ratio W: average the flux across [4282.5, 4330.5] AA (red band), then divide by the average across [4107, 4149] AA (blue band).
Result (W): 0.88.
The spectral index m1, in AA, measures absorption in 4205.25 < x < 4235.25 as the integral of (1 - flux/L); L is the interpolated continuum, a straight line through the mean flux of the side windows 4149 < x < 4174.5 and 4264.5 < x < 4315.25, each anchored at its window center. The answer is 1.1 AA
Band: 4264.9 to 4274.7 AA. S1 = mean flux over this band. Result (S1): 15.9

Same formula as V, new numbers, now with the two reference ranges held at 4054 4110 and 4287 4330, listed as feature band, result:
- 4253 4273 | 0.017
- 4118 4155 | -0.077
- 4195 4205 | 0.023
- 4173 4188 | -0.099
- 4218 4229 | 0.222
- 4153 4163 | -0.120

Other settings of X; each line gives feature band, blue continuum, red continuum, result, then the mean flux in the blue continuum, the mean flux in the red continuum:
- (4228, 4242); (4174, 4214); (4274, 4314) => 0.033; 18.2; 15.1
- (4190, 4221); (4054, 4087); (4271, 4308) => -0.161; 16.5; 14.9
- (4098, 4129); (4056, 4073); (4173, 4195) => -0.151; 14.6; 18.6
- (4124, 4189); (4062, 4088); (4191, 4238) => -0.100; 16.4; 16.6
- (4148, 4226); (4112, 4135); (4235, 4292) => -0.016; 18.8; 16.3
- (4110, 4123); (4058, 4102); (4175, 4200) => -0.059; 17.1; 18.3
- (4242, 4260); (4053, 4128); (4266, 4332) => 0.006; 17.9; 16.3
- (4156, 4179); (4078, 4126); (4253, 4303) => -0.026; 19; 15.7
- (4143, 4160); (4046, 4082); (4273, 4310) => -0.148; 16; 14.9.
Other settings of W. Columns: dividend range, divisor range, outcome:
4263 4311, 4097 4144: 0.84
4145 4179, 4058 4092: 1.06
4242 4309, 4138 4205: 0.88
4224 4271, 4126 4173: 0.89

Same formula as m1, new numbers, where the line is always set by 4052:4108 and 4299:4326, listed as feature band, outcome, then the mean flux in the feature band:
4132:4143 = -0.5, 17.8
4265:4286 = -0.4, 16.7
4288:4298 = 0.9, 14.8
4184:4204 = -0.6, 17.3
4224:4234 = 2.2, 12.9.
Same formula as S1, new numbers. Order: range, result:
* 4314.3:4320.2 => 22.9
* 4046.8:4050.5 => 15.9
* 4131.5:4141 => 18.4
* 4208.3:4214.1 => 18.9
